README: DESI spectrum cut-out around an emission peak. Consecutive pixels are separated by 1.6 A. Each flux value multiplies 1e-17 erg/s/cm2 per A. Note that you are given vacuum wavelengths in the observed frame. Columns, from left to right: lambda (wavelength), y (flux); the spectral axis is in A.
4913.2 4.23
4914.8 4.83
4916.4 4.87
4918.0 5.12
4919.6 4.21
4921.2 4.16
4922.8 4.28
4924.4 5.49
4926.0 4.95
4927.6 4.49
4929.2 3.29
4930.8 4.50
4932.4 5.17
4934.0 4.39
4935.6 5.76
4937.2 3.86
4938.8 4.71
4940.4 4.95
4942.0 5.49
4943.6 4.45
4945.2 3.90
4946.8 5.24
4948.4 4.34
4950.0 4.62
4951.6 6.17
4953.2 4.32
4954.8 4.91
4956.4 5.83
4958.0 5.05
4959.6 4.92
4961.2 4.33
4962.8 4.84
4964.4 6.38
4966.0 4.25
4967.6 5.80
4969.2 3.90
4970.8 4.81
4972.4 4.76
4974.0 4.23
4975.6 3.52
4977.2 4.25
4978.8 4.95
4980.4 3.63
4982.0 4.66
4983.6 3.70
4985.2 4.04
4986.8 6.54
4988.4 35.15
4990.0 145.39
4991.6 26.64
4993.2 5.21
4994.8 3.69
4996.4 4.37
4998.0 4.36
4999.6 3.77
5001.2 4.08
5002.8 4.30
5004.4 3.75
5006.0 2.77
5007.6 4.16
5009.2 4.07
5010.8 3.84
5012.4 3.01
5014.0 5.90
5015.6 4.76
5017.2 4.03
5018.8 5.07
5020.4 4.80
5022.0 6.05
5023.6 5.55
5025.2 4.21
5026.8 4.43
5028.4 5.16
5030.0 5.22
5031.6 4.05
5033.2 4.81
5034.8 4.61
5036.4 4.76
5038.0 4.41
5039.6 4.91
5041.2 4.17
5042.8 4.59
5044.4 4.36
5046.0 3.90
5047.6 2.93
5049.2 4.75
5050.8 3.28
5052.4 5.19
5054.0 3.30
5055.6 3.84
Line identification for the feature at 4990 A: H-beta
